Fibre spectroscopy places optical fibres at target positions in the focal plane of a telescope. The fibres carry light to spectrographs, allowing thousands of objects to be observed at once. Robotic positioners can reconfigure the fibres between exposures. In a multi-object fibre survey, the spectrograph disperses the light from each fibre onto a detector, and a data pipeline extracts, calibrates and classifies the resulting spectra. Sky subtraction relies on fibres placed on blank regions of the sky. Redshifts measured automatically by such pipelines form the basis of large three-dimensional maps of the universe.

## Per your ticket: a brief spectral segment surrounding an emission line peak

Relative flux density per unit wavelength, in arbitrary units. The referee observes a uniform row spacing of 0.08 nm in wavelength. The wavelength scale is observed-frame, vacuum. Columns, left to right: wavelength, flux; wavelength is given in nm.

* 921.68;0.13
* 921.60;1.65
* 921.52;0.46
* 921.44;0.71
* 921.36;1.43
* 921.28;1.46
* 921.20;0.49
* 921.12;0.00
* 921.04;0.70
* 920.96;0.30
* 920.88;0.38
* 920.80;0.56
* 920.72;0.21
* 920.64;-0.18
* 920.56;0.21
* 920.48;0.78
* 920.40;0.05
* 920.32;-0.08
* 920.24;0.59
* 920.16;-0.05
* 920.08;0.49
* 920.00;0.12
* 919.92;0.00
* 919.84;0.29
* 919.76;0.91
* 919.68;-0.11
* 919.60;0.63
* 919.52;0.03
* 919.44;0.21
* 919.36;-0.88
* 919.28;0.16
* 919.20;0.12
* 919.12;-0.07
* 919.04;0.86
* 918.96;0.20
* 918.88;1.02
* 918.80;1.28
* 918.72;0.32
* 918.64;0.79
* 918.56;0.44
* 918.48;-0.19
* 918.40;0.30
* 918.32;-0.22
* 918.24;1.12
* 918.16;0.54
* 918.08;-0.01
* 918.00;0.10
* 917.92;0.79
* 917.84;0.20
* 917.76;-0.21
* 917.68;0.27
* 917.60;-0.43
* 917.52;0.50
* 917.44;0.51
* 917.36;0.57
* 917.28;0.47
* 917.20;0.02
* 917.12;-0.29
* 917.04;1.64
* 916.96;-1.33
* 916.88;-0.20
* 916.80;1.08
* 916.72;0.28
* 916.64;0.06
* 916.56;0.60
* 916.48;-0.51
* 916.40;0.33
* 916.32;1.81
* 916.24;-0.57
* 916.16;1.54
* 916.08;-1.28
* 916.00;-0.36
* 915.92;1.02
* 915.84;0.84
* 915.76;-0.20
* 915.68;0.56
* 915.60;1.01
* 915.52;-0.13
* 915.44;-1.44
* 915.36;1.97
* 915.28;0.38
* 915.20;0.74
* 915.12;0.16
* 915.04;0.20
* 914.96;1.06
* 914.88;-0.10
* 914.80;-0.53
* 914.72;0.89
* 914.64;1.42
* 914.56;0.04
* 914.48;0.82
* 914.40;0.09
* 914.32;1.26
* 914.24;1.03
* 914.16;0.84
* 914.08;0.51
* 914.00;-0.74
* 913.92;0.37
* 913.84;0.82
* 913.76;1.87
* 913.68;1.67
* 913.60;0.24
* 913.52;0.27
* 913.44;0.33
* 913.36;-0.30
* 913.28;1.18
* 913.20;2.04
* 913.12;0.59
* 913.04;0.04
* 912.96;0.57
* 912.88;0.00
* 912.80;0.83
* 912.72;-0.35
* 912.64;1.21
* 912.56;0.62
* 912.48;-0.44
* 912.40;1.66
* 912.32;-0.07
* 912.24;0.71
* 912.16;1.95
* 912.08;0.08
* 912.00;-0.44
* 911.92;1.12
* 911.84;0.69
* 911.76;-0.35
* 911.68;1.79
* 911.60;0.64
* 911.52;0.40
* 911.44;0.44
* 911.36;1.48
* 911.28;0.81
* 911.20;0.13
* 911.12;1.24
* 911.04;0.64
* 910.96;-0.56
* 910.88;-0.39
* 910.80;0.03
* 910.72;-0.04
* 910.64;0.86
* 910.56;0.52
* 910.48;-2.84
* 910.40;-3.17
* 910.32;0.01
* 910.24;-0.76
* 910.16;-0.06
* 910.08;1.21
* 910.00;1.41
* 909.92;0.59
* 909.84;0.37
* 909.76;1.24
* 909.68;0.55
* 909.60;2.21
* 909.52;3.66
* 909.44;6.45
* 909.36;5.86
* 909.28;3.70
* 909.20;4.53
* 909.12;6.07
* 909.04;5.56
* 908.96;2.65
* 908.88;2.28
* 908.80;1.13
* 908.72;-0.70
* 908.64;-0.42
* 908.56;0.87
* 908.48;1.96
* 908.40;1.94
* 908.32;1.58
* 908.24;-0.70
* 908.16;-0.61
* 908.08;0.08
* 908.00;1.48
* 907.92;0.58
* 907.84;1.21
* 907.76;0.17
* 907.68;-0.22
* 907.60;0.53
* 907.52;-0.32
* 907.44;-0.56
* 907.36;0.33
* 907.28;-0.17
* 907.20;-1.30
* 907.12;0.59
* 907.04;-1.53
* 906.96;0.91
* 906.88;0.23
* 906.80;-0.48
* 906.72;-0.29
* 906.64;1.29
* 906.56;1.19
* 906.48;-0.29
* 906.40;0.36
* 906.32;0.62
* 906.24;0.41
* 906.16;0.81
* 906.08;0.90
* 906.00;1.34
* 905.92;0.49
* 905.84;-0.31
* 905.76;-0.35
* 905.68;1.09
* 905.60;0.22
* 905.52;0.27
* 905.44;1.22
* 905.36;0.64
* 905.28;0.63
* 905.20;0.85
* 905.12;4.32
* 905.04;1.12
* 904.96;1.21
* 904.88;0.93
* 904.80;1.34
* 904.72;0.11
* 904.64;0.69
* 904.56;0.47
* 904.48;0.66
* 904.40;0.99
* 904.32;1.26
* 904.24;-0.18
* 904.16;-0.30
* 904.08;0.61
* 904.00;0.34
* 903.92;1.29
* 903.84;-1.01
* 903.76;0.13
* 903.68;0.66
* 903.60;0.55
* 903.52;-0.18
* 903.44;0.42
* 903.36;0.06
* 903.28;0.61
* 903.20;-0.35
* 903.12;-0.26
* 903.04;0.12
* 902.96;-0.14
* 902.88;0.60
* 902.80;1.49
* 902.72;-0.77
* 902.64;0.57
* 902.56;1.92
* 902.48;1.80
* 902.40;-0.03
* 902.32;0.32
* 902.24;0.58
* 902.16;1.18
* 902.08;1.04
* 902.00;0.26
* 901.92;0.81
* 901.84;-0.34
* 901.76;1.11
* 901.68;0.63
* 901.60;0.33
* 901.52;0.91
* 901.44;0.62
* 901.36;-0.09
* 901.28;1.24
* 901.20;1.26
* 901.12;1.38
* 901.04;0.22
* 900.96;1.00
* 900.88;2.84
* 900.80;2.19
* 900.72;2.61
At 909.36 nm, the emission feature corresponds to [O III]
